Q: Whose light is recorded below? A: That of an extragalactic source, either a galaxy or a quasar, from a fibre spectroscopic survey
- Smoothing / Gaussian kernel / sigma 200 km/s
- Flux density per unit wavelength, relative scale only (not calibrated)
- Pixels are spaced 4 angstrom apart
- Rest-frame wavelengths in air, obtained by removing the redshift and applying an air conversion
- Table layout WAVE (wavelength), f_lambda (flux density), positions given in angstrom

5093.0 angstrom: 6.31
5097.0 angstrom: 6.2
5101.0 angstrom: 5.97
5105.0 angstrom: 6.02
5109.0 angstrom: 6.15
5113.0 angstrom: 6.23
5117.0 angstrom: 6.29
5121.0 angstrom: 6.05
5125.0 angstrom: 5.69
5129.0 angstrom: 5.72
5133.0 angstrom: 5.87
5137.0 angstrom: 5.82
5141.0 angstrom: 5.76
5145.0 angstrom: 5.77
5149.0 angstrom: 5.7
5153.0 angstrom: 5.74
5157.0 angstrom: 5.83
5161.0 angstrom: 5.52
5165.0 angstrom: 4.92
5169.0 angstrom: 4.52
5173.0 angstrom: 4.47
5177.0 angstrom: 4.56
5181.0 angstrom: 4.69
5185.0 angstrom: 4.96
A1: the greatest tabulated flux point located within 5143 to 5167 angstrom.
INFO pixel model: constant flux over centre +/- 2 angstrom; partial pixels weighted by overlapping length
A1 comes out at 5.83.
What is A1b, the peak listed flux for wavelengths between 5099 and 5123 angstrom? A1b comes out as 6.29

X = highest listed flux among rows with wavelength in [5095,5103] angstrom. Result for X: 6.2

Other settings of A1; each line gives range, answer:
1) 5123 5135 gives 5.87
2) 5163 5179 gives 4.92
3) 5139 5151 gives 5.77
